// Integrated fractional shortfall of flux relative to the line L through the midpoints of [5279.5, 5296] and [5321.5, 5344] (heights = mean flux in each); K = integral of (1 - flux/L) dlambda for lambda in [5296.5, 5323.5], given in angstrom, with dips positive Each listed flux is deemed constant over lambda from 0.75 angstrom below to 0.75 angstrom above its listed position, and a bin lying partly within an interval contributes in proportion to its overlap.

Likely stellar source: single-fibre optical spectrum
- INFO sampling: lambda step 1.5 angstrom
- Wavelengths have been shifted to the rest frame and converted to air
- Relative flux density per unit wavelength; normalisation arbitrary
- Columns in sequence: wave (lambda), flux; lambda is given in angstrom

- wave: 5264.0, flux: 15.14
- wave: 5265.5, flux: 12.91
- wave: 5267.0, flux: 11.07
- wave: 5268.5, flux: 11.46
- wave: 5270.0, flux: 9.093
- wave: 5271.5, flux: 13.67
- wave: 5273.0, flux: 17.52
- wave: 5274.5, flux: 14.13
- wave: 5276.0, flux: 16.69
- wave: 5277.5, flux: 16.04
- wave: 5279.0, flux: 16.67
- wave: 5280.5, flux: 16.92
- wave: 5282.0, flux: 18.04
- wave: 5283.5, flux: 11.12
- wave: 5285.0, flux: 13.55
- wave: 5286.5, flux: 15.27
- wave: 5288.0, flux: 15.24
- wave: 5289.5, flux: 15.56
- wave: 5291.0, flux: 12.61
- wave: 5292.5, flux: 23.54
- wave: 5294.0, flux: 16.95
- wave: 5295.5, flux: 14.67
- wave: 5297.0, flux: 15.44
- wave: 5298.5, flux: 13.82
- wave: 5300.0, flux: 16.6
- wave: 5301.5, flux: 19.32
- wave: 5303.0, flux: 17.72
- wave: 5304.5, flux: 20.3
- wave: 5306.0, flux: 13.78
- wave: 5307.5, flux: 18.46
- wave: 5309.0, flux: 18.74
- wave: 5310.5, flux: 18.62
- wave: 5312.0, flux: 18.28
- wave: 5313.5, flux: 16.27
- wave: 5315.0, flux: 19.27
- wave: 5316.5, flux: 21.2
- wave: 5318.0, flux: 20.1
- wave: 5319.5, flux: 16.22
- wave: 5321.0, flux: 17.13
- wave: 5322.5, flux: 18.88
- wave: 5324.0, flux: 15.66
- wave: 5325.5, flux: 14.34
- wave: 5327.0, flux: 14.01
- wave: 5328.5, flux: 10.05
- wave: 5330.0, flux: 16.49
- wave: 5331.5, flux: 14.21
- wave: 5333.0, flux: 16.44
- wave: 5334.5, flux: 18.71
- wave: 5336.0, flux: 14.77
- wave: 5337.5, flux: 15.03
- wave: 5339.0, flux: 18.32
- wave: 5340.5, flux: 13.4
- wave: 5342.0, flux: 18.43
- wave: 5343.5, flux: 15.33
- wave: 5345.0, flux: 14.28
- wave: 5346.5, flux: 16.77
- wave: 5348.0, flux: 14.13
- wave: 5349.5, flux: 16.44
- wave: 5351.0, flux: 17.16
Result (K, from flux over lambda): -3.6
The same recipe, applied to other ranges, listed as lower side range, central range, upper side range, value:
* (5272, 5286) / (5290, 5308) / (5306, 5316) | 0.2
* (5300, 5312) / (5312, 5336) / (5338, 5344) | 0.8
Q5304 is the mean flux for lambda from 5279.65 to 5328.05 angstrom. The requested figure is 16.8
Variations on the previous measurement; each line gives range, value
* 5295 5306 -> 16.7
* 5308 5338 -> 16.7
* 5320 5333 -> 15.2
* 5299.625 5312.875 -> 18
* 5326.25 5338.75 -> 15.1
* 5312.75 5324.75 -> 18.1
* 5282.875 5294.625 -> 15.5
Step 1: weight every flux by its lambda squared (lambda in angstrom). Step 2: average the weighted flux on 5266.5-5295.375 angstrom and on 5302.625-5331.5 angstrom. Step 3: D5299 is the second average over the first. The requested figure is 1.1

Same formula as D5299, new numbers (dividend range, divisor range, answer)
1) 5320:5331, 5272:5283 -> 0.95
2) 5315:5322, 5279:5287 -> 1.26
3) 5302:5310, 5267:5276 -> 1.36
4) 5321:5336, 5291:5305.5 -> 0.91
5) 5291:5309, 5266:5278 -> 1.27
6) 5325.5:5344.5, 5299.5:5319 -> 0.85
